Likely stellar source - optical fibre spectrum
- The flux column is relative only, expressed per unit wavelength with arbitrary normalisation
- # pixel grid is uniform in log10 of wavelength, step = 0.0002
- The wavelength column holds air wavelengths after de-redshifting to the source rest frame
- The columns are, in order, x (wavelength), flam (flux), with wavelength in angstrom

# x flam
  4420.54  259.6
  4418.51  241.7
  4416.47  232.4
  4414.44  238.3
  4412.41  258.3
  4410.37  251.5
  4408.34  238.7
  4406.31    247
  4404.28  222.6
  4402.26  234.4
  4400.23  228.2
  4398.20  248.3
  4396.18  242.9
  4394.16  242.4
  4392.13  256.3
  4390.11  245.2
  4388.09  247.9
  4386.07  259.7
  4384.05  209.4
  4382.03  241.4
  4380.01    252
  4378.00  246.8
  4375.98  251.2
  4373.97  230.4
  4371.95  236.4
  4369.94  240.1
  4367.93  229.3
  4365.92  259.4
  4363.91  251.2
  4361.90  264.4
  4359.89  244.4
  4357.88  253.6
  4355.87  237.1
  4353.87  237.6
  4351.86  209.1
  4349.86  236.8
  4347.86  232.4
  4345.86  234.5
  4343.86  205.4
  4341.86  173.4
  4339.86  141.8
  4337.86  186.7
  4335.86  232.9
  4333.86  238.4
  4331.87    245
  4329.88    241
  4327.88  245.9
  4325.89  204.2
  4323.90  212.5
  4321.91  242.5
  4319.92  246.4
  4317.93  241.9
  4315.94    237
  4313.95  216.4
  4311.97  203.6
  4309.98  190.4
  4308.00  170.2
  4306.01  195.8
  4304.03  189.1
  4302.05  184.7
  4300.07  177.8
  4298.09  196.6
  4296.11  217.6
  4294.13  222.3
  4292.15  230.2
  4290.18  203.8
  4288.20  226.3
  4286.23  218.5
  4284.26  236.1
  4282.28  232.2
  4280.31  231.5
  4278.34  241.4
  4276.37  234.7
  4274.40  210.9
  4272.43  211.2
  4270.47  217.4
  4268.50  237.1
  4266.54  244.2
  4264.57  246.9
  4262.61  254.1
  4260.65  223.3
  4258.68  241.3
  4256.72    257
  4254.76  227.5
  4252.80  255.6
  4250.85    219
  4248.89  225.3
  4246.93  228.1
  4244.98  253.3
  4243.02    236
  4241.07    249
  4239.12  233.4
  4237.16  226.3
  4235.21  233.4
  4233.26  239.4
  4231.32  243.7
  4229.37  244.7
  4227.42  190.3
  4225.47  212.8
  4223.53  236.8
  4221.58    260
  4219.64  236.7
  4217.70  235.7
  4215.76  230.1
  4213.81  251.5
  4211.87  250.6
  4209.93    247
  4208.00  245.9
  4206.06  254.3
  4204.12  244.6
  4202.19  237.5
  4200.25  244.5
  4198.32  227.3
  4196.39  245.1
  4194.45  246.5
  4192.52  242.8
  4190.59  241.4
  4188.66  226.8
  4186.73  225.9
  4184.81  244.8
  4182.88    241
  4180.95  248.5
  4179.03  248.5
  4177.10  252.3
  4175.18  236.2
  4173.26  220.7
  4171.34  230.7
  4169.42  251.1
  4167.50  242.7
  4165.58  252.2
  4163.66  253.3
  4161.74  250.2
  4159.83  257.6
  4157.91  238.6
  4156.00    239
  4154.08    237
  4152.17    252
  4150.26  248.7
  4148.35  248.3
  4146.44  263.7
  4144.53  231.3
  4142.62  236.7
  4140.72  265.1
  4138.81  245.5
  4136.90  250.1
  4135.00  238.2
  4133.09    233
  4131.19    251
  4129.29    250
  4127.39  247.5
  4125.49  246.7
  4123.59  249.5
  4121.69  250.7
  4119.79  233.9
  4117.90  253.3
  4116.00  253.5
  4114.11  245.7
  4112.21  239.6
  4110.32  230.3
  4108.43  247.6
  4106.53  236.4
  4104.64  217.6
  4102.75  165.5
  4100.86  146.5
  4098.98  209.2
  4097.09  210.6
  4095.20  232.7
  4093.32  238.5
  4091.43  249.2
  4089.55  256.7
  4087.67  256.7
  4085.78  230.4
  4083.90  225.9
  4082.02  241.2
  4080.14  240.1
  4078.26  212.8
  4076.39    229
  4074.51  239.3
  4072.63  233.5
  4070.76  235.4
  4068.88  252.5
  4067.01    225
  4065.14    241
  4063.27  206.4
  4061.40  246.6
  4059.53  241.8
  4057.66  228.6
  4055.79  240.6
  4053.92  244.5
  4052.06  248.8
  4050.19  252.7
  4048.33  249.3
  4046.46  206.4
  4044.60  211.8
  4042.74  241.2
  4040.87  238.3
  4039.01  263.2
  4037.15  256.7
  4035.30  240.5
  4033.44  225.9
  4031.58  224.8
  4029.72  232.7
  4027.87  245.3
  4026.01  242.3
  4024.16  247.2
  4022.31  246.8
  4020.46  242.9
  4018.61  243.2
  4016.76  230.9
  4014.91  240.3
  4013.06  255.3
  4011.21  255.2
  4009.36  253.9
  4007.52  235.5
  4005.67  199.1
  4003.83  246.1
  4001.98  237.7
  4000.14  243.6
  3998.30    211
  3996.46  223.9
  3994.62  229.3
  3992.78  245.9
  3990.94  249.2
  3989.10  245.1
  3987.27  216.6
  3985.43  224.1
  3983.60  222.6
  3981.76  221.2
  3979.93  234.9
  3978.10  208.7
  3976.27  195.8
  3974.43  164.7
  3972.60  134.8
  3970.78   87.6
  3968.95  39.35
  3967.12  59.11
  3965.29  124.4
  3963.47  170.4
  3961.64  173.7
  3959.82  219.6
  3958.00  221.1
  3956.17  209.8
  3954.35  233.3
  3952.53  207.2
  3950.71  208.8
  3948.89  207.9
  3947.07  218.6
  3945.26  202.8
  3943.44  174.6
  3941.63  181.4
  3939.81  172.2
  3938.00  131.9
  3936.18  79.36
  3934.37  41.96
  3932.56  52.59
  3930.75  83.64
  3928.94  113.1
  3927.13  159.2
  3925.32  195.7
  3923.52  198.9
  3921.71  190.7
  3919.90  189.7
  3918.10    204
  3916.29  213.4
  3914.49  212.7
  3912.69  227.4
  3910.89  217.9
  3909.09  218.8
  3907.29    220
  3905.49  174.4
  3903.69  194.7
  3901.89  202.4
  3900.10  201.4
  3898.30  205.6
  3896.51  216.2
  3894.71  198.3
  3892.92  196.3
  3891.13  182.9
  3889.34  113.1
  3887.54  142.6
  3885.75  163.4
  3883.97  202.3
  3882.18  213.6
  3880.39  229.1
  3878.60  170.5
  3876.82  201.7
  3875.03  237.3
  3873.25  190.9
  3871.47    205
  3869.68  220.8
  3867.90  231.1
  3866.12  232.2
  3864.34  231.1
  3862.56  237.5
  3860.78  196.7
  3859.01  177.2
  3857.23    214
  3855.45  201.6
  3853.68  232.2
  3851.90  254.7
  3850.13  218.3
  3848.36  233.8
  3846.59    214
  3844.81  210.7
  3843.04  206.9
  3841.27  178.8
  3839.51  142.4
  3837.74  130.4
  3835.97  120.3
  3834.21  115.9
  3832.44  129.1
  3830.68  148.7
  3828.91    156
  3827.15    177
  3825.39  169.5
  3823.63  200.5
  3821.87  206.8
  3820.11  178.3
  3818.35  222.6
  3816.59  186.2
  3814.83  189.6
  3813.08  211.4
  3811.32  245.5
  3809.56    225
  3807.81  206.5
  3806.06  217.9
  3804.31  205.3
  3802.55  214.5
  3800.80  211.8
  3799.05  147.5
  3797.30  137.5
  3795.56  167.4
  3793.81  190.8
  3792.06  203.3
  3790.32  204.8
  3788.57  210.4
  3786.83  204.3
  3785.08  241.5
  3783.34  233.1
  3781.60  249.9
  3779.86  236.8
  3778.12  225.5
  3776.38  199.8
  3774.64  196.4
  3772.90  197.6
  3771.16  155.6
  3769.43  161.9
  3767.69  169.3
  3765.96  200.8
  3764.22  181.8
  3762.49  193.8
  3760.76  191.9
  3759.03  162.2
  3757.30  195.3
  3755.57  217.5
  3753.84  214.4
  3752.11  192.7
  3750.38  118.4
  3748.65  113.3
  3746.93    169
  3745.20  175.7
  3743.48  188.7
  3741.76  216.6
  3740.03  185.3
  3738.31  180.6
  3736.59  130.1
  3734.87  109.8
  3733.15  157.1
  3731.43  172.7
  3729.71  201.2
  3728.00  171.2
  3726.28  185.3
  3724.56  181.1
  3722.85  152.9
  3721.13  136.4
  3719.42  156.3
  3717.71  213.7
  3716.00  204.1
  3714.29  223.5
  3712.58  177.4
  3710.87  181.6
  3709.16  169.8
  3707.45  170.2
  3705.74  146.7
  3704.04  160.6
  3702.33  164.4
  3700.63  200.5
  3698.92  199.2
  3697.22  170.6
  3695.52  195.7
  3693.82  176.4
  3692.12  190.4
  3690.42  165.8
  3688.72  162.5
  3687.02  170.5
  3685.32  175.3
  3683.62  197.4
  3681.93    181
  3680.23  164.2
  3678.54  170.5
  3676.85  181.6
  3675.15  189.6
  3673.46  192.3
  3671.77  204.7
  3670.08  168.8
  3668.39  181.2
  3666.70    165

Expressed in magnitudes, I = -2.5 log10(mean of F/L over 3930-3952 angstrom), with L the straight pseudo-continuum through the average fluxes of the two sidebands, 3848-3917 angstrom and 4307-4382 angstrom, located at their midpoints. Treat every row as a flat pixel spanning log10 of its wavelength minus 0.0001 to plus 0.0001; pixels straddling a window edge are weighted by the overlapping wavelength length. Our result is 0.37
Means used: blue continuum 206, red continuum 228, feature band 148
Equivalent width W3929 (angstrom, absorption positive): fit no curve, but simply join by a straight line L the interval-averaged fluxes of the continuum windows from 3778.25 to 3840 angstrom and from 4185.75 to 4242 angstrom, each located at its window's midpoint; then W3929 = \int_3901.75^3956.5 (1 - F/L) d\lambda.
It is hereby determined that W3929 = 7.07 angstrom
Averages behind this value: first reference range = 190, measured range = 178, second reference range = 238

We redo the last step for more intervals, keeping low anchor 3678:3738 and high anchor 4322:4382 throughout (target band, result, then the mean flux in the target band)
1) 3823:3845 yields 3.2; 159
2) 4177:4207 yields -3.5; 242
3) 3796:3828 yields -2.4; 197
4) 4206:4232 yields -2.3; 238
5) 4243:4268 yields -2.0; 239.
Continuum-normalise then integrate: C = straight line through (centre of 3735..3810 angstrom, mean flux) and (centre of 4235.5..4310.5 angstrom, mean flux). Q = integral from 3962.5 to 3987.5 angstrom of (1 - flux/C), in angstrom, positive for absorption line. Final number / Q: 5.0 angstrom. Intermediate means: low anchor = 191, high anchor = 224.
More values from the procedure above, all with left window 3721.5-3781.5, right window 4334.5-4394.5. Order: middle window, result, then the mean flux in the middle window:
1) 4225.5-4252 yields -1.17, 232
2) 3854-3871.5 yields -2.41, 216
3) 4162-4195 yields -3.76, 242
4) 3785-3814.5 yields -2.75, 201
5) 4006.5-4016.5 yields -2.17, 246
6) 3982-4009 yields -4.01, 231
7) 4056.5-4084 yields -3.45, 234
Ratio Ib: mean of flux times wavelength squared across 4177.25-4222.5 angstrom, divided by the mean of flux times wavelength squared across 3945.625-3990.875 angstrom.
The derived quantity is 1.5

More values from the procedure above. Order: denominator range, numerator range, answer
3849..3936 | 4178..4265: 1.47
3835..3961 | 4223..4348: 1.42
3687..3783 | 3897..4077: 1.31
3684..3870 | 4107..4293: 1.57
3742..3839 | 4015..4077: 1.45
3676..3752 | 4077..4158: 1.68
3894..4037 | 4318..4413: 1.43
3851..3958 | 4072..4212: 1.42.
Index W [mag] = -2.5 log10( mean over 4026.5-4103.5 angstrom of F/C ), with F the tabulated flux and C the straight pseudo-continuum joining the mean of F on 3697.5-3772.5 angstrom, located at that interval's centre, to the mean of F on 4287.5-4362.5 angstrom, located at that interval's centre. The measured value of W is -0.17 mag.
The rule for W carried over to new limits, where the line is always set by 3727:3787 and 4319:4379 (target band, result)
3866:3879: -0.09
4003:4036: -0.16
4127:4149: -0.15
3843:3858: -0.15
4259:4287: -0.03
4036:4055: -0.16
